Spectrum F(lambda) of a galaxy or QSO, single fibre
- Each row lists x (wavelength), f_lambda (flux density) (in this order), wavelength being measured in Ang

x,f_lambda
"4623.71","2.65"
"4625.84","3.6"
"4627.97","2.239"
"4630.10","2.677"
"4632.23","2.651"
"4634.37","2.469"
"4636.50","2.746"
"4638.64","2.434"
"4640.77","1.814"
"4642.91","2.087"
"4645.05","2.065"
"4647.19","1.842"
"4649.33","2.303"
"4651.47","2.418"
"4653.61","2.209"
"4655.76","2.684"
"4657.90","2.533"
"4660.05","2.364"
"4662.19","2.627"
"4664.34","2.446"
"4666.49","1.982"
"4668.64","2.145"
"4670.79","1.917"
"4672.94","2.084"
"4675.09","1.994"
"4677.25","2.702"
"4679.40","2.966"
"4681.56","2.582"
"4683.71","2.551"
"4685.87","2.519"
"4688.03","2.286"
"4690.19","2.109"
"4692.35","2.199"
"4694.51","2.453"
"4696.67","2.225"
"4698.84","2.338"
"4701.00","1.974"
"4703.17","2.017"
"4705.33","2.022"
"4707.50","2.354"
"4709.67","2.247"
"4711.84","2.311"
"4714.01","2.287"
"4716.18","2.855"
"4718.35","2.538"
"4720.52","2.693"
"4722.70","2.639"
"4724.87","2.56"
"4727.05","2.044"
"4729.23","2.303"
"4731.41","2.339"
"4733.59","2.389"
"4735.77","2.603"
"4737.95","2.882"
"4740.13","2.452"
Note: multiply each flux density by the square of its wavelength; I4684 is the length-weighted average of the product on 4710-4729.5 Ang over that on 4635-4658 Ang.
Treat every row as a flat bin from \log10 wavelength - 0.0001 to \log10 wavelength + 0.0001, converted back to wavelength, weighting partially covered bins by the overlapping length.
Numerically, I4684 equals 1.12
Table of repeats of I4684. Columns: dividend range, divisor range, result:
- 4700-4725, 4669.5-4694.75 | 1.02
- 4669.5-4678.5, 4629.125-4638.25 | 0.85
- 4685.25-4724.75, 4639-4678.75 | 1.06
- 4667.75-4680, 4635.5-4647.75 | 1.06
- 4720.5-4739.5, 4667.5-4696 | 1.08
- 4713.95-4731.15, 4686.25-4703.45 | 1.14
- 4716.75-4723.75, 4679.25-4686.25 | 1.02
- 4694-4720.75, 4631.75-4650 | 1.06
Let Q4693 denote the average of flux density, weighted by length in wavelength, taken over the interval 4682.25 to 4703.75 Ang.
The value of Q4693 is 2.28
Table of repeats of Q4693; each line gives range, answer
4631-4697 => 2.34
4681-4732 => 2.35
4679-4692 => 2.46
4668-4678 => 2.15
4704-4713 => 2.23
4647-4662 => 2.38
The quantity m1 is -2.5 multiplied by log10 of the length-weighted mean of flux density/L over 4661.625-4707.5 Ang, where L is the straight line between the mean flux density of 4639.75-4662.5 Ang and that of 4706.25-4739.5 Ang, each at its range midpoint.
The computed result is 0.03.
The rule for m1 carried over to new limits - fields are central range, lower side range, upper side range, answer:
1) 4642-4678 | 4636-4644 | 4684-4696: 0.01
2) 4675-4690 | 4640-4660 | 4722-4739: -0.09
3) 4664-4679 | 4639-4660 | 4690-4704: 0.01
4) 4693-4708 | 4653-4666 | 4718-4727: 0.15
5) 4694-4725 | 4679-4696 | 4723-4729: 0.01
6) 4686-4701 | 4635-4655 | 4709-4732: 0.05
